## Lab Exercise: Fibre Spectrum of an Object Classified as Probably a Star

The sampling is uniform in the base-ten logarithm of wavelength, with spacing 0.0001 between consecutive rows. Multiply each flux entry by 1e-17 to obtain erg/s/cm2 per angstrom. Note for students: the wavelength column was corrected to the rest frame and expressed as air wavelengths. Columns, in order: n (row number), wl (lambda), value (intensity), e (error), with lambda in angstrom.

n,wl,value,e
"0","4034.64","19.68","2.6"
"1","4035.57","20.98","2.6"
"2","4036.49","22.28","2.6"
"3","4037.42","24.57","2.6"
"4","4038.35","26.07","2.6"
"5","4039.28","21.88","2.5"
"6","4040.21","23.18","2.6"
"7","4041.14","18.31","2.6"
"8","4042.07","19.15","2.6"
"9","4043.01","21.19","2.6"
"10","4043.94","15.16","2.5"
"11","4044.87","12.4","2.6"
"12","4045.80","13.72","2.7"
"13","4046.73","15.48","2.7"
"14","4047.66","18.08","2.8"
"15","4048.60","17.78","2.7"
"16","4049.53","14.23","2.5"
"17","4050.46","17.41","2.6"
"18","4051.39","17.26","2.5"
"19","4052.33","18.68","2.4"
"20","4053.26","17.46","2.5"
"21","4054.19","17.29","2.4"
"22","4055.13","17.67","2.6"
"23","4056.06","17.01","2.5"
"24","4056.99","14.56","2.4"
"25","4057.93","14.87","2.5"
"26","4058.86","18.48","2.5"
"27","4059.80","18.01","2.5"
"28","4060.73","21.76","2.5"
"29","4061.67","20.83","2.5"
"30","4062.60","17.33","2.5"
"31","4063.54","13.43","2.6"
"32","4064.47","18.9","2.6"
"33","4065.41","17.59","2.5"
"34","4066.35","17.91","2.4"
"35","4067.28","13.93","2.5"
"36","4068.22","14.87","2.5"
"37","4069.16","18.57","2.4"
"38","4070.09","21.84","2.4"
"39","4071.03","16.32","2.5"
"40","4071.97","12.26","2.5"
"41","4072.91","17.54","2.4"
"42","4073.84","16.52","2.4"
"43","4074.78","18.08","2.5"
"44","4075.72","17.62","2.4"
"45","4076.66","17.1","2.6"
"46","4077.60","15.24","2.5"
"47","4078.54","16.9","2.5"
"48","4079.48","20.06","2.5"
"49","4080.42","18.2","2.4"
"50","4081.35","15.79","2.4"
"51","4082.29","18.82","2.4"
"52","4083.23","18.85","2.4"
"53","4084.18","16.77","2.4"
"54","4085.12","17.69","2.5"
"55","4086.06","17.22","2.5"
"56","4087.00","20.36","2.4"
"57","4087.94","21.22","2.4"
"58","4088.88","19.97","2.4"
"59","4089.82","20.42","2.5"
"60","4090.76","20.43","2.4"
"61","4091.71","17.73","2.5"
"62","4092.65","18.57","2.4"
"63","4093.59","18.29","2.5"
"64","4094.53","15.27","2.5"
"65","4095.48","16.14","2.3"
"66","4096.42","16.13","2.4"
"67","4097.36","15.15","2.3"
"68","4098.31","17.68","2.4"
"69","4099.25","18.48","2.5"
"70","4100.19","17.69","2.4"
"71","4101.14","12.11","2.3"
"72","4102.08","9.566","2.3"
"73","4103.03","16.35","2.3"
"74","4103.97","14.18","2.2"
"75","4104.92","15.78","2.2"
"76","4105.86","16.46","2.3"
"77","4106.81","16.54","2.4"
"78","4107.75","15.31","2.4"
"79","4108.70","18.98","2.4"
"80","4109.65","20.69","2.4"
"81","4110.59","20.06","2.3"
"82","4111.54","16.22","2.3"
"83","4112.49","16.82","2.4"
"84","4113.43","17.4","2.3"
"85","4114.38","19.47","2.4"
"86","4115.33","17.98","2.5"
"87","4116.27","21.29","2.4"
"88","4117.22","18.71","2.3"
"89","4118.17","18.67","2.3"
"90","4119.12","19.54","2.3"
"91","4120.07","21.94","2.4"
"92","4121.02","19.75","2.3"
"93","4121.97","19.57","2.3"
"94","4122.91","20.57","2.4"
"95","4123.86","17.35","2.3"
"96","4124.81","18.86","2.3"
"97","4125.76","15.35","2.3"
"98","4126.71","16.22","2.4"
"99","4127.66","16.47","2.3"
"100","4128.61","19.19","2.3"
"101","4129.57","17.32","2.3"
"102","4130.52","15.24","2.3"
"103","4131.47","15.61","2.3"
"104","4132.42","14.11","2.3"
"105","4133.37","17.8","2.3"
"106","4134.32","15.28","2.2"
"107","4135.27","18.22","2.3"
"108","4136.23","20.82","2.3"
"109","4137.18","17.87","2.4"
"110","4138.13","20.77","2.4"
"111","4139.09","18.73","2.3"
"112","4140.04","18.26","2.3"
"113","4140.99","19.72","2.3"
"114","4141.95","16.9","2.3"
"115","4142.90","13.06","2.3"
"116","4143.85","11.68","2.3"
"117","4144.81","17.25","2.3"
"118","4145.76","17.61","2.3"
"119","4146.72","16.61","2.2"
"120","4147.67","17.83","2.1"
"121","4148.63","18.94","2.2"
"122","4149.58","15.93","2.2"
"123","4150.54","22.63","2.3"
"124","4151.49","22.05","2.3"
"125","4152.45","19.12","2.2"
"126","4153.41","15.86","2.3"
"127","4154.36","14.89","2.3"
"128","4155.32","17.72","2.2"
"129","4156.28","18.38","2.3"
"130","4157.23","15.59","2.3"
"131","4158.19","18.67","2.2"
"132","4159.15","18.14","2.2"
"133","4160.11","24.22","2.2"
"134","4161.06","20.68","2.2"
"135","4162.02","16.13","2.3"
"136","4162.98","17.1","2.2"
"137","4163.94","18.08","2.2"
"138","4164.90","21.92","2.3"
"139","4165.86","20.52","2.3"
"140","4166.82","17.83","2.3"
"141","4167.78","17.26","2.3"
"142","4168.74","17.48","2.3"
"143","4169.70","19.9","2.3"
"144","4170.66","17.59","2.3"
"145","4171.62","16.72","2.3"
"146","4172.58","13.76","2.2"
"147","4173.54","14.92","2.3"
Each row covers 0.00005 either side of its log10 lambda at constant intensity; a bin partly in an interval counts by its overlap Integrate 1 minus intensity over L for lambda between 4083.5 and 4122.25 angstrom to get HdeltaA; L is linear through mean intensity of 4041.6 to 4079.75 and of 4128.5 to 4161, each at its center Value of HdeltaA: -0.8 angstrom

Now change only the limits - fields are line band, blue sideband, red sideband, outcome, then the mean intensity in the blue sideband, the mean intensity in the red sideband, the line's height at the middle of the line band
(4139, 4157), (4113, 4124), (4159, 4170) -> 1.6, 19.4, 19.1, 19.2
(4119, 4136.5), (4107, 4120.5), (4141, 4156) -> 0.4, 18.7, 17.3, 18.2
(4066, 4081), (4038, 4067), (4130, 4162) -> 0.6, 17.8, 17.7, 17.8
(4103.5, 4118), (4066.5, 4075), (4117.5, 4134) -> -0.2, 16.7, 17.8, 17.5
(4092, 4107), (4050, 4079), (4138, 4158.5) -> 1.3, 17.2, 17.6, 17.4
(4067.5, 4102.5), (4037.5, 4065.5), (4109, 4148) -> 1.1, 17.9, 17.9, 17.9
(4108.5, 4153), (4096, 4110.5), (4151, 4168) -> -1.9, 16.2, 18.6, 17.4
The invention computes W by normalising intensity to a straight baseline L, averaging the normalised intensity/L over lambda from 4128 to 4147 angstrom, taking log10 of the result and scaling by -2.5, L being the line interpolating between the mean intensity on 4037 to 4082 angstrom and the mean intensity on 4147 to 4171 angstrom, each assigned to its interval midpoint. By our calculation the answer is 0.08 mag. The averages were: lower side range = 17.7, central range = 17.1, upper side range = 18.6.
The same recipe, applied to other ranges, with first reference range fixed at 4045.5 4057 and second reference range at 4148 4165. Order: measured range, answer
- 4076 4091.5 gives -0.064 mag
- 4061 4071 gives -0.031 mag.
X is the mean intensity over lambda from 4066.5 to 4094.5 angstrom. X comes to 17.8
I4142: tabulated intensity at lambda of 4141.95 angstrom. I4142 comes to 16.9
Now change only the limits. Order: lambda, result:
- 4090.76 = 20.43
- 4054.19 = 17.29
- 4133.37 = 17.8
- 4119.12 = 19.54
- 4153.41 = 15.86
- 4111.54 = 16.22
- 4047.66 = 18.08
